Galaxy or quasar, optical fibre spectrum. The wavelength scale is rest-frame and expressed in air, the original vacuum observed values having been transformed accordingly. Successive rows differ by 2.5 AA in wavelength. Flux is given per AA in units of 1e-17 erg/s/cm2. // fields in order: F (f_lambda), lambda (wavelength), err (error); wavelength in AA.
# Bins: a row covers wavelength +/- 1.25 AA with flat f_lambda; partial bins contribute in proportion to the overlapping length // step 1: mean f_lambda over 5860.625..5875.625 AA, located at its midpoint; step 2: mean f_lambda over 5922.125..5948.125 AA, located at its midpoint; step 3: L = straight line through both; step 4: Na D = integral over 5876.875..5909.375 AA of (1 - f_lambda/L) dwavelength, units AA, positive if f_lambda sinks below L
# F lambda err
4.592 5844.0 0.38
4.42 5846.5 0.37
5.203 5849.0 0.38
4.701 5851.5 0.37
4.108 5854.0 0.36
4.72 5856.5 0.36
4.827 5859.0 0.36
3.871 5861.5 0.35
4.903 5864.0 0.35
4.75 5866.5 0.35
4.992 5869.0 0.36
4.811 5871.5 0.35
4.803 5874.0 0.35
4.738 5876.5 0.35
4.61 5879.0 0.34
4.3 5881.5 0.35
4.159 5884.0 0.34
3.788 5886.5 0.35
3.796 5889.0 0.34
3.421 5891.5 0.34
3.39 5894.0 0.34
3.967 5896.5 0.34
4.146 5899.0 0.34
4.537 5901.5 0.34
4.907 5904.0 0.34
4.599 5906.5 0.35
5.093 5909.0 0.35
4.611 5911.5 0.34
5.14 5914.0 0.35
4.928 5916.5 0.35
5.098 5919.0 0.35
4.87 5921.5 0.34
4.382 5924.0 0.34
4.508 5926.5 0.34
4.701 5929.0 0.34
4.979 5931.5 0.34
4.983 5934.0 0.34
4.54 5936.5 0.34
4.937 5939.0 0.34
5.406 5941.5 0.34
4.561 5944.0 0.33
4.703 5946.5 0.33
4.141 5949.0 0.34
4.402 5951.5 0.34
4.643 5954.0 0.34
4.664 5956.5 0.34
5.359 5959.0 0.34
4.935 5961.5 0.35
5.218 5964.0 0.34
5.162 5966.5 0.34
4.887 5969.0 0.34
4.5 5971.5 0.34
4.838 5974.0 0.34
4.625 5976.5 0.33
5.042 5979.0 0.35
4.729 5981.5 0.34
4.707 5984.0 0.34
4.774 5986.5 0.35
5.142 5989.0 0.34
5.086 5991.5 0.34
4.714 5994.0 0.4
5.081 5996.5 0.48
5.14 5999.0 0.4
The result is 3.6 AA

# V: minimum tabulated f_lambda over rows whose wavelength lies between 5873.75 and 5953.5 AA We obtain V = 3.39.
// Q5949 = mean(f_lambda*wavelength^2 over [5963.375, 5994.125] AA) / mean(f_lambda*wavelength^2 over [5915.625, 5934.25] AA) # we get 1.0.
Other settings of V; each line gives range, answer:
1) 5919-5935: 4.382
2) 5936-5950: 4.141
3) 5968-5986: 4.5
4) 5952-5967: 4.643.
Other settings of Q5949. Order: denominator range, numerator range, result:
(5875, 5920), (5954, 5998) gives 1.14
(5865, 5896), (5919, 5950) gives 1.13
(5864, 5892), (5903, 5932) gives 1.10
